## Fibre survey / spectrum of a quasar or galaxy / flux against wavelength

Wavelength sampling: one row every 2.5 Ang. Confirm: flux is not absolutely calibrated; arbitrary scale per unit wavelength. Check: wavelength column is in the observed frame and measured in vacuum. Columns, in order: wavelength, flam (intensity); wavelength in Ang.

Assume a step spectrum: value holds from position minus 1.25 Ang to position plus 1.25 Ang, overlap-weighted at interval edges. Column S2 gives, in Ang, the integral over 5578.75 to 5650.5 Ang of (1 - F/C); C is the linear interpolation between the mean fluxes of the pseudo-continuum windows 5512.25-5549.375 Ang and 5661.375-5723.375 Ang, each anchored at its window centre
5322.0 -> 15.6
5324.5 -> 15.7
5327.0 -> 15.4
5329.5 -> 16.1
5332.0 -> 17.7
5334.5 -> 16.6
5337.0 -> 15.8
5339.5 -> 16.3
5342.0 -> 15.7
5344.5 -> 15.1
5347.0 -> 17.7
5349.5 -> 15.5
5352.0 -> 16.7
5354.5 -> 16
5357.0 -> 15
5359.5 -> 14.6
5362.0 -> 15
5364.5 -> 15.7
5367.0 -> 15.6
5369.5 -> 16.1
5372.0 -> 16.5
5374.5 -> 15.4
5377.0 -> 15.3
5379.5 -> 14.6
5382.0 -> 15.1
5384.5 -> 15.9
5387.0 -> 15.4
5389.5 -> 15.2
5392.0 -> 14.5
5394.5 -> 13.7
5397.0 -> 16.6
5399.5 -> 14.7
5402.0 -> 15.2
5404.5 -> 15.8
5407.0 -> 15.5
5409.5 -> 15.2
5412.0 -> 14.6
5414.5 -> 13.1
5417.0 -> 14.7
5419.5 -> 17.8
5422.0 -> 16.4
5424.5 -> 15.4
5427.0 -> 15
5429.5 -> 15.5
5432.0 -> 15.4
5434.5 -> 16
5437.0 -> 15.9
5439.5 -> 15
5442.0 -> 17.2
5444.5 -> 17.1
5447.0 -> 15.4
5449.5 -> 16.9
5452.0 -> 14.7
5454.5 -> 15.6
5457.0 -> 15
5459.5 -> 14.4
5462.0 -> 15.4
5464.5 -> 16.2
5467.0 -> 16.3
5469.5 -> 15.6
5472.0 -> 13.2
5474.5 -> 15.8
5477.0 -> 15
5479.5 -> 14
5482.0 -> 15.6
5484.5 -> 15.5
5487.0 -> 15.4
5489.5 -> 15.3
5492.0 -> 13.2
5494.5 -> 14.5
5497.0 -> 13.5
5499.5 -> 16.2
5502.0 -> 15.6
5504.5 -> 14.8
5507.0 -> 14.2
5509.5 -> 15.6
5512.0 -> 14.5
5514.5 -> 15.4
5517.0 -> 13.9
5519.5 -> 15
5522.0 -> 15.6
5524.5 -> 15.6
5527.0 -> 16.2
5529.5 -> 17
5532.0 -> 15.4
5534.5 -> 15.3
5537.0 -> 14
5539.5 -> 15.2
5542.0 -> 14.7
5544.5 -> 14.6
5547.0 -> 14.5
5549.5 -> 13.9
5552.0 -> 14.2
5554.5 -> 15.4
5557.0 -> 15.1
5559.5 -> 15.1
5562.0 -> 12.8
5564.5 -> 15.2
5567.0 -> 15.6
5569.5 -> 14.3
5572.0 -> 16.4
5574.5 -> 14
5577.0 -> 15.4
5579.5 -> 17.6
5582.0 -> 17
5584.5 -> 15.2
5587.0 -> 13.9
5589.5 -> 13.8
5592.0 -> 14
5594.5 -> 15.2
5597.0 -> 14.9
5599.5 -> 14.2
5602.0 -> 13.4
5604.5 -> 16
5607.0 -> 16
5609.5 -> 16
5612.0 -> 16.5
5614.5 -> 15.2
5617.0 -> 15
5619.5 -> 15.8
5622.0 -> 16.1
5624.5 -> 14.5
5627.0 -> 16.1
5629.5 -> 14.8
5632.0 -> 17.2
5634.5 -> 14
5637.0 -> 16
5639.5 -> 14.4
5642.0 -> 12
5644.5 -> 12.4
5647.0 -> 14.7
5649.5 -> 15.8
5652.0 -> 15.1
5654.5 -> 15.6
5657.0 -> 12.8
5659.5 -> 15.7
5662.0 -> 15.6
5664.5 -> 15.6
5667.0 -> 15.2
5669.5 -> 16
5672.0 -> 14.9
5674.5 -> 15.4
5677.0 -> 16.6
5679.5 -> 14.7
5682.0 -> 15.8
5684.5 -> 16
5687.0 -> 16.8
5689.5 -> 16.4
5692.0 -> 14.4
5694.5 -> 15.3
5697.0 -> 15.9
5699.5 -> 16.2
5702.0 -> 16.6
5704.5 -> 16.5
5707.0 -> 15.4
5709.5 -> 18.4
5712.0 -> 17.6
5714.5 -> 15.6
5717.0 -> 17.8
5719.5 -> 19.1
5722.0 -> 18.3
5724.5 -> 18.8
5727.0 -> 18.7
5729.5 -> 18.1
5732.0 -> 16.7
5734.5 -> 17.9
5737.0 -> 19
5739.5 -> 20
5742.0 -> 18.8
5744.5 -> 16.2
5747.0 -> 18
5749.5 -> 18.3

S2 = 2.9 Ang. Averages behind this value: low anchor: 15.1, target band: 15.1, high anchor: 16.3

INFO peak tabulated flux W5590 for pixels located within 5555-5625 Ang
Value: 17.6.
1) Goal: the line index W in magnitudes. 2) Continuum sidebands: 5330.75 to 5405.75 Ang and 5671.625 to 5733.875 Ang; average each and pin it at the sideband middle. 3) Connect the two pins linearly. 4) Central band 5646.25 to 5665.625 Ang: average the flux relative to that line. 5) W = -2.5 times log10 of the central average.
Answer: 0.10 mag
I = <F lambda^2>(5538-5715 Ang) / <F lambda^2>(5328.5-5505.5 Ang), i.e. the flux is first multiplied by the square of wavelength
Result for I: 1.07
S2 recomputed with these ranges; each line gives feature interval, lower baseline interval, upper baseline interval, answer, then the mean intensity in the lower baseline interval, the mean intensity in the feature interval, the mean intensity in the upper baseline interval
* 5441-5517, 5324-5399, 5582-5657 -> 0.7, 15.7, 15.2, 15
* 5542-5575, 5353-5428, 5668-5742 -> 2.9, 15.3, 14.7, 16.9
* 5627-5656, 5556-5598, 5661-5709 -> 1.3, 15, 14.8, 15.8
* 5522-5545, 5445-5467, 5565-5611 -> -0.1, 15.6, 15.4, 15.2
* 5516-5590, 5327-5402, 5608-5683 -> 1.2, 15.6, 15.1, 15.2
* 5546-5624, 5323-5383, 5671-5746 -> 6.9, 15.8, 15.1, 16.9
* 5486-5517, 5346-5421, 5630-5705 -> 1.1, 15.4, 14.8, 15.3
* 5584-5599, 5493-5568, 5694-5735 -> 1.2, 14.9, 14.4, 17.3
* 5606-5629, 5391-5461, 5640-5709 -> -0.4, 15.4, 15.7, 15.3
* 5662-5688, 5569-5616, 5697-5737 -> 1.6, 15.2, 15.7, 17.4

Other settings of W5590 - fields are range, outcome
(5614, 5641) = 17.2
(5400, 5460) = 17.8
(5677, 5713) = 18.4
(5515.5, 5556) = 17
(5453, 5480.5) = 16.3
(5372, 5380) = 16.5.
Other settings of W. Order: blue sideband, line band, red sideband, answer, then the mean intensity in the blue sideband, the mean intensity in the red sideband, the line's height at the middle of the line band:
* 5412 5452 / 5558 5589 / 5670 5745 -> 0.08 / 15.7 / 16.9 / 16.3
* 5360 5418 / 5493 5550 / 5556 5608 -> 0.00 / 15.2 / 15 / 15.1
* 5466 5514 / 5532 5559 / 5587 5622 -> 0.02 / 14.9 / 15.1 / 15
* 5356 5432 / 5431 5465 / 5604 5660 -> -0.03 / 15.3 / 15.1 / 15.3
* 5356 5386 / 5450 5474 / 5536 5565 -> -0.02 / 15.4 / 14.5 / 15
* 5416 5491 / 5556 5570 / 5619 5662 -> 0.03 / 15.6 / 14.9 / 15.2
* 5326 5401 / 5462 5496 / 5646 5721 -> 0.05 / 15.6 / 15.9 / 15.8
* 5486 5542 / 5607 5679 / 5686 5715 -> 0.05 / 15.1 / 16.3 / 15.9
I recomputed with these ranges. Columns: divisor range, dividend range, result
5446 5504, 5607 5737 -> 1.13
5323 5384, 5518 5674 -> 1.04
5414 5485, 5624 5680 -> 1.04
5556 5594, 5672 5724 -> 1.14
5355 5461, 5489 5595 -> 1.02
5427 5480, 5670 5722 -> 1.15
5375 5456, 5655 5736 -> 1.17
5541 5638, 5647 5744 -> 1.14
